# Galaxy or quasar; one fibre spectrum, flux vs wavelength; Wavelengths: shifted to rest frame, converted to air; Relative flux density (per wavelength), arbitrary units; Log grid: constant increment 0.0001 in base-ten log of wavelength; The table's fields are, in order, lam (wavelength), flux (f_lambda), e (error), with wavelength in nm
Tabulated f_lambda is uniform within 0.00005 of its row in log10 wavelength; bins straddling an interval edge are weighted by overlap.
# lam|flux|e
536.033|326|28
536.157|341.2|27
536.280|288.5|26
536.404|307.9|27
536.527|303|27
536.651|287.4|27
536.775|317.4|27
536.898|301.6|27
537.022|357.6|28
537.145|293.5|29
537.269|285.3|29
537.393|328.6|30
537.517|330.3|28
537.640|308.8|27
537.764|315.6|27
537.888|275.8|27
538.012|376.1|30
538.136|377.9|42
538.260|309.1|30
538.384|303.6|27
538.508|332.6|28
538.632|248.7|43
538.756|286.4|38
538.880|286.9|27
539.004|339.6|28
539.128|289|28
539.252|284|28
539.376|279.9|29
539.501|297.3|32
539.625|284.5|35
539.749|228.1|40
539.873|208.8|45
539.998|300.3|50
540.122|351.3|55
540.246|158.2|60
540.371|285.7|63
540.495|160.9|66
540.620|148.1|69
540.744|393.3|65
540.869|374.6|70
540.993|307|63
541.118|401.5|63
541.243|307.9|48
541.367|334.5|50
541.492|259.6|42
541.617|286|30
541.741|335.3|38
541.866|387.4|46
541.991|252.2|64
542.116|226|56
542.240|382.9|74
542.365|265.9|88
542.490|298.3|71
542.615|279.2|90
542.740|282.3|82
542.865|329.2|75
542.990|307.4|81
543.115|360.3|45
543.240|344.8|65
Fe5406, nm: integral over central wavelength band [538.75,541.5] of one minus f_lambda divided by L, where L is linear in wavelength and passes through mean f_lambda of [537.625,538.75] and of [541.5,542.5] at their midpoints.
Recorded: 0.20 nm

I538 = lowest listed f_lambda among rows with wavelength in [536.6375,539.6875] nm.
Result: 248.7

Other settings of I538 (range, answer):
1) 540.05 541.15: 148.1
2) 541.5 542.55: 226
